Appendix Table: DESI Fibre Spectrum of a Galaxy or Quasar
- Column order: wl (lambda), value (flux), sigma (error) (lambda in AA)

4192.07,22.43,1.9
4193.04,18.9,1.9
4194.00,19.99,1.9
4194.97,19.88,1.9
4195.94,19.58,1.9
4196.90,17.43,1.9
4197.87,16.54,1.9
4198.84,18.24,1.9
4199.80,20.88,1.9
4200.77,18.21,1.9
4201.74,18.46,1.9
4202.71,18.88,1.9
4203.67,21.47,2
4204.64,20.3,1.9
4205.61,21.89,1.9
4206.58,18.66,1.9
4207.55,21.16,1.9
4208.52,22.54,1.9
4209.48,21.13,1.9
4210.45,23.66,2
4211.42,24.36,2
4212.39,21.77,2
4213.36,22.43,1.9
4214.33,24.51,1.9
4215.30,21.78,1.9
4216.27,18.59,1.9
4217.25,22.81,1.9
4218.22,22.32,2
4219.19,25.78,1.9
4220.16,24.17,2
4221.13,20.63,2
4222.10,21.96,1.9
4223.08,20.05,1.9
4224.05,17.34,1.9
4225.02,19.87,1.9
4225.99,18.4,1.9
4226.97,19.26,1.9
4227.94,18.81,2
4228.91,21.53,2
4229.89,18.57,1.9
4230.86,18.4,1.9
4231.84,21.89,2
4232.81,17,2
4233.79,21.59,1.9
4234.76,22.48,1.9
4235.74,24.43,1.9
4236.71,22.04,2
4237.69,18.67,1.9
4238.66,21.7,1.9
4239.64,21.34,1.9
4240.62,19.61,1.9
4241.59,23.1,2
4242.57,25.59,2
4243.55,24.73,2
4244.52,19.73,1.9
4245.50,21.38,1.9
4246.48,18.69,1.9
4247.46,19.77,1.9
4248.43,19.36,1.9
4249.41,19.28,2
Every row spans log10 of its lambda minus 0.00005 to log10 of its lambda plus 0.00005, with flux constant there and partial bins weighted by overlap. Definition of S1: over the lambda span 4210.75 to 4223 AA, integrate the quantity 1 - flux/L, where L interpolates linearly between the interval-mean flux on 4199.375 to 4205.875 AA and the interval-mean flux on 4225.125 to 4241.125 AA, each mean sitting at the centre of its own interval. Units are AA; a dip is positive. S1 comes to -1.5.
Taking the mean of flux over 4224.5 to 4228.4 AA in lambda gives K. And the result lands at 19.1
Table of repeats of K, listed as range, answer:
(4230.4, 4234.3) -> 19.7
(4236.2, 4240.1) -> 21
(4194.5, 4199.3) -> 18.3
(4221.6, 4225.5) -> 19.8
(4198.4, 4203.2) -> 19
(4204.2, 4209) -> 20.9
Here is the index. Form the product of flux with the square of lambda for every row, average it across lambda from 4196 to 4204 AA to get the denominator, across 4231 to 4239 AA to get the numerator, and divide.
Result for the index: 1.14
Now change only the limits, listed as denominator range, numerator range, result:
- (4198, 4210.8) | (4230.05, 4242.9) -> 1.06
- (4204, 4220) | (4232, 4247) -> 0.98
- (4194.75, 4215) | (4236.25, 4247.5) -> 1.06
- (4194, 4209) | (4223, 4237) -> 1.04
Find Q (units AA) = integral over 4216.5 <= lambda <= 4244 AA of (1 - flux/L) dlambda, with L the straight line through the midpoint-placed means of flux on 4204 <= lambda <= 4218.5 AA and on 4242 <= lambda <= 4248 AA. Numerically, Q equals 0.7 AA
